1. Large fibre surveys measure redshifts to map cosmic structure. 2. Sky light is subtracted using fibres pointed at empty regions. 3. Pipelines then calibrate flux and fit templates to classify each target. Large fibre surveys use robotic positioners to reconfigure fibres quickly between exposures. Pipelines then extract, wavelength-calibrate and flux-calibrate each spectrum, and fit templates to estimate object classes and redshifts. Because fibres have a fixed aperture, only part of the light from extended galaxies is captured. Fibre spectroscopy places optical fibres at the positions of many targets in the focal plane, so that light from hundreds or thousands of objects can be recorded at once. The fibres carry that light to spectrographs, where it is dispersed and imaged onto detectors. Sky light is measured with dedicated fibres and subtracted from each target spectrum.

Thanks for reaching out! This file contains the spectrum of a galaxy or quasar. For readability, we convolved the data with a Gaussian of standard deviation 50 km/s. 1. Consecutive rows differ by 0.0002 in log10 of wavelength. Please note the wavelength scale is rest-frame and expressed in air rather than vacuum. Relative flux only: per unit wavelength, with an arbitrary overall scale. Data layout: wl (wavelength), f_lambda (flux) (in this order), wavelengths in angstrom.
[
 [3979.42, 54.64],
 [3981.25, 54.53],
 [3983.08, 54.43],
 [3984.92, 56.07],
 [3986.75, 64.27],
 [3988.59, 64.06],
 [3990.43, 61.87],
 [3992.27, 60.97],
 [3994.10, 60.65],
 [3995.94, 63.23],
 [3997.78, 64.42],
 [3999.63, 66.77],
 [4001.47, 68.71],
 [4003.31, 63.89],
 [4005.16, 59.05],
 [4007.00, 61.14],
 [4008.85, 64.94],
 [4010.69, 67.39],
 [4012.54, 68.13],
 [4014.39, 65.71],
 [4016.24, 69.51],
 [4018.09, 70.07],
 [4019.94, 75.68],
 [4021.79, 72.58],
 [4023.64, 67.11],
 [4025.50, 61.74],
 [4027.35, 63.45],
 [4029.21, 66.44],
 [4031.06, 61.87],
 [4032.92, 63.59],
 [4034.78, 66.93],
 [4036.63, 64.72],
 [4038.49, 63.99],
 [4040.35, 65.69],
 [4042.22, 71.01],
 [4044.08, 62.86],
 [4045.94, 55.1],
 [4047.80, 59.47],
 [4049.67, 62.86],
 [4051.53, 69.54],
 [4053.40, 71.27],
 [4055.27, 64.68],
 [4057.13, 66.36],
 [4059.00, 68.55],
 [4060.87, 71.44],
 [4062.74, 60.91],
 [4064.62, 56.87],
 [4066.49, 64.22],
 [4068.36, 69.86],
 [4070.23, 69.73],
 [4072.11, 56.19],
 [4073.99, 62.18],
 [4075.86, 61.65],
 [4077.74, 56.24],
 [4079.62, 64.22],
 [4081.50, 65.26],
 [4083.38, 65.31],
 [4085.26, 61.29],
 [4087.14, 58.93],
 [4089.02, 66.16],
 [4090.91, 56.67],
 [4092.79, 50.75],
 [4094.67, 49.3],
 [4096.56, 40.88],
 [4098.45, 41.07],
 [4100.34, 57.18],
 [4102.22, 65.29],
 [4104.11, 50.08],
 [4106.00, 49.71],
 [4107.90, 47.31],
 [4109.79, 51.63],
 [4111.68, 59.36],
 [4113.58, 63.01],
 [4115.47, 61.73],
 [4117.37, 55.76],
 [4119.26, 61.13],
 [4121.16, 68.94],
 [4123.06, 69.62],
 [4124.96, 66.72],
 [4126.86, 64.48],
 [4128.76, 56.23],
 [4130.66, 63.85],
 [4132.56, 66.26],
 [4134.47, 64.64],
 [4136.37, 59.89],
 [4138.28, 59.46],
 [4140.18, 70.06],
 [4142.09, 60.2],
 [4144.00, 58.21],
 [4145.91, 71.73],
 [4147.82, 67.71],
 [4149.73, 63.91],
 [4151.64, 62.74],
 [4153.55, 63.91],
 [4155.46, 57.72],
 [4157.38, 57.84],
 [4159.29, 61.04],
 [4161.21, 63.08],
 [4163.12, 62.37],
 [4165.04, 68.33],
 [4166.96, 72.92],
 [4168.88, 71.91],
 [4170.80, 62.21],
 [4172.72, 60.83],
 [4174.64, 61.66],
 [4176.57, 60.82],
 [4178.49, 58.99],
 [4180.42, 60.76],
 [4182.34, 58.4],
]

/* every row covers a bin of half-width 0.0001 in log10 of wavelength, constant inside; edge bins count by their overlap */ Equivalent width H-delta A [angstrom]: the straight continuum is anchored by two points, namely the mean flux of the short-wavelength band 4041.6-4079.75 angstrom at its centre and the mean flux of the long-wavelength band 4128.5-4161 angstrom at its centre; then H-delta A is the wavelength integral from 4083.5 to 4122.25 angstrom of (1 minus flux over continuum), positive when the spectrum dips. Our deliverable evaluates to 4.5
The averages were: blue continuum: 64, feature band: 56.1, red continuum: 62.8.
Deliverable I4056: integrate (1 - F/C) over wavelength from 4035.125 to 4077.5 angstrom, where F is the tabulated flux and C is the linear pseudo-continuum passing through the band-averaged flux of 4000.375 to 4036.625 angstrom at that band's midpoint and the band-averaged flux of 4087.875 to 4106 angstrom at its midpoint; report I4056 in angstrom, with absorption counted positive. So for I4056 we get -3.29 angstrom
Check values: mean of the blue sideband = 66.2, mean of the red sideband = 52.9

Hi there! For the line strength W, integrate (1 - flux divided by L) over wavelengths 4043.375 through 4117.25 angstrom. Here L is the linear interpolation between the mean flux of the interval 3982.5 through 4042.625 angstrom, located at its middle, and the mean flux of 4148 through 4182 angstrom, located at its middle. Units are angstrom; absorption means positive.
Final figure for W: 4.9 angstrom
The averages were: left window 64.9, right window 63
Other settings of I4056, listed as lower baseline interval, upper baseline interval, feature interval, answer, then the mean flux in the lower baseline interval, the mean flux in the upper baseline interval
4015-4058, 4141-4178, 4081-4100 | 2.8 angstrom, 65.9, 63.6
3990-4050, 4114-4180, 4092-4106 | 2.9 angstrom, 64.9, 63.4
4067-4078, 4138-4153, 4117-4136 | 0.1 angstrom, 63.1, 64.5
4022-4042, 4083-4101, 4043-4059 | -0.7 angstrom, 65.1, 54.4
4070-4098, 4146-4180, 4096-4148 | 1.0 angstrom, 58.4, 63.6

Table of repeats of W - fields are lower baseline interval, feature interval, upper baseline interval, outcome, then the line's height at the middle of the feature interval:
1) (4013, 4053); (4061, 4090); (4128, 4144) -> 0.7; 64.4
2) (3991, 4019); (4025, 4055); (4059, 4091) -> -0.2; 64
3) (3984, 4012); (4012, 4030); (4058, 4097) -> -1.6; 62.6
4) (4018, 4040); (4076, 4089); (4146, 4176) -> 0.7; 65.4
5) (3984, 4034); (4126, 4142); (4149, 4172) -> 0.3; 64.2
